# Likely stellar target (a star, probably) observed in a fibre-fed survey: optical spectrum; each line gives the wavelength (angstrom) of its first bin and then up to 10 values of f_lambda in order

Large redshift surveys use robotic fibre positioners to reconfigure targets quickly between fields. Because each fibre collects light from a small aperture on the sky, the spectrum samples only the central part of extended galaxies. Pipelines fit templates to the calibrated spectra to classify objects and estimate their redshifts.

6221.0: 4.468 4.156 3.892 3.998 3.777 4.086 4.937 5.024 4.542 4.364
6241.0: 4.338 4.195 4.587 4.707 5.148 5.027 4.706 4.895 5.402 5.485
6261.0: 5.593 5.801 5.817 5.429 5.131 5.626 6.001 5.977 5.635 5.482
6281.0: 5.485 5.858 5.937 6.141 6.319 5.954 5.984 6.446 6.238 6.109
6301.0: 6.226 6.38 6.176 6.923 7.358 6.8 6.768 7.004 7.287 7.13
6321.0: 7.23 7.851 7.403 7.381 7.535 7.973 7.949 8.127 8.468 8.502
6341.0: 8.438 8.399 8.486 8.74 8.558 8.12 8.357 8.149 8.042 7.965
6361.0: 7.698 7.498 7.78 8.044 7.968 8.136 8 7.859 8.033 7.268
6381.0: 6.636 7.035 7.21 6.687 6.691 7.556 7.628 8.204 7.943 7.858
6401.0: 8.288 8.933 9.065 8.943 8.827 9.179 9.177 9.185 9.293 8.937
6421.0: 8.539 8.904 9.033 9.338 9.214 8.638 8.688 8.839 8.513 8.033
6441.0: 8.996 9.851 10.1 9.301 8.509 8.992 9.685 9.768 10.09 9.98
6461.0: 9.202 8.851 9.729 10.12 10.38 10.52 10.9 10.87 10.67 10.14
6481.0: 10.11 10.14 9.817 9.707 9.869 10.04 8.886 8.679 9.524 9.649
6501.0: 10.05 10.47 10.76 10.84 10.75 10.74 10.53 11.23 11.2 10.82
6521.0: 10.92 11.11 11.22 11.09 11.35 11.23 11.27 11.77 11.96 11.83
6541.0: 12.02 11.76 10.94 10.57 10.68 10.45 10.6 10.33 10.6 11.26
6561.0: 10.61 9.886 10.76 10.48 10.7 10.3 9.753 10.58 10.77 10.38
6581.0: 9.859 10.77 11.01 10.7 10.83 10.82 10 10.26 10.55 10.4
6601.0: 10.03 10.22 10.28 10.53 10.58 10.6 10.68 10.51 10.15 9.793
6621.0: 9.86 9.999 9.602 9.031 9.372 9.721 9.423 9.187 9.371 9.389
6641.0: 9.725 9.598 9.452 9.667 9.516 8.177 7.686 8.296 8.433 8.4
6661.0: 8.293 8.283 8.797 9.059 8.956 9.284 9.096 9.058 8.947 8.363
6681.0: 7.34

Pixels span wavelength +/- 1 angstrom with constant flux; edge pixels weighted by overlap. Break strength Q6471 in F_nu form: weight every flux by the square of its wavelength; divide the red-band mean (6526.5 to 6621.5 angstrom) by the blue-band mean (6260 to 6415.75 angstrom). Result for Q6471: 1.57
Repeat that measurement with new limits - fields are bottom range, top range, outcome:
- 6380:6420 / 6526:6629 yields 1.37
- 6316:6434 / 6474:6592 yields 1.37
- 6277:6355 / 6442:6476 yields 1.44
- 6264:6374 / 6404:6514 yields 1.41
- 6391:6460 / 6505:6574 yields 1.27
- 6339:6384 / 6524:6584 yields 1.45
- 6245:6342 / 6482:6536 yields 1.76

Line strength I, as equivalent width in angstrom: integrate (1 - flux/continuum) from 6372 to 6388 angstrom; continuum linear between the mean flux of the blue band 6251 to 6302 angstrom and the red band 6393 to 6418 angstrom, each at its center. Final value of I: 1.5 angstrom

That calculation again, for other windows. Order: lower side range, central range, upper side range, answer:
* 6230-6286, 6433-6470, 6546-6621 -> -4.6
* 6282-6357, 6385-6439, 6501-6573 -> 2.0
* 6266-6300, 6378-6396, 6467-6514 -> 1.8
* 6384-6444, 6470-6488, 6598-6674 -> -3.1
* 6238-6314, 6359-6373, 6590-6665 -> -2.5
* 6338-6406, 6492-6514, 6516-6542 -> 1.5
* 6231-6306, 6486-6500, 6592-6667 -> -2.6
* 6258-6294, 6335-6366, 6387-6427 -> -3.8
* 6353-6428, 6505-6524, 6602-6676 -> -4.6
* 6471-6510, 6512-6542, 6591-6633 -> -3.5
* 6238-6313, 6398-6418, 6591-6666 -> -4.8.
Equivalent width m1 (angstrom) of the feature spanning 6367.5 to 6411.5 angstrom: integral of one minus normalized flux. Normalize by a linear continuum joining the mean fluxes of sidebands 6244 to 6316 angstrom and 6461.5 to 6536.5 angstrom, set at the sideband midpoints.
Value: 1.4 angstrom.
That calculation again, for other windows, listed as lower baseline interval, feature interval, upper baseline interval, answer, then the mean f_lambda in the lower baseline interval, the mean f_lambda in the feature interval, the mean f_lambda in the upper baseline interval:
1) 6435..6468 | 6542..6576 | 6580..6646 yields -2.69 angstrom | 9.34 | 10.6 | 10.1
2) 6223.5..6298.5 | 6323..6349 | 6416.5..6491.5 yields -4.55 angstrom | 5.24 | 8.12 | 9.53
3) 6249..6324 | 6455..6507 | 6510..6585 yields -1.79 angstrom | 6.08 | 9.98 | 10.9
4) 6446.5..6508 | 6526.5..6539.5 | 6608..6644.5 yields -2.17 angstrom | 9.88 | 11.5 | 9.81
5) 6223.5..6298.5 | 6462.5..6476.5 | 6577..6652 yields -3.83 angstrom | 5.24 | 10.3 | 10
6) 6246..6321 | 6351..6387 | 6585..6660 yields -4.18 angstrom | 5.97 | 7.73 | 9.77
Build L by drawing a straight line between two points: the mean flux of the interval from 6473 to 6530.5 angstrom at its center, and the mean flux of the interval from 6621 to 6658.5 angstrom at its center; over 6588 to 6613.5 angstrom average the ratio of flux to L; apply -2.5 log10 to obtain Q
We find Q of -0.097 mag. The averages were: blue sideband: 10.4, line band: 10.4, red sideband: 9.21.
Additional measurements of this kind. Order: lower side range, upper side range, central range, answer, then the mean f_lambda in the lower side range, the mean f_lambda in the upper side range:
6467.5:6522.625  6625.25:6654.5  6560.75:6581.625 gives -0.07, 10.3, 9.23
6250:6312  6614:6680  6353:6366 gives -0.20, 5.88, 9.17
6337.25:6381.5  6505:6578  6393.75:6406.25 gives 0.04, 8.05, 10.9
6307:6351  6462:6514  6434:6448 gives 0.04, 7.77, 10.1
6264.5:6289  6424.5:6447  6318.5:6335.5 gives -0.13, 5.73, 9.03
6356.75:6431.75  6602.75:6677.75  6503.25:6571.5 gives -0.23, 8.19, 9.39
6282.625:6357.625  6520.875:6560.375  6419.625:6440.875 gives 0.05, 7.29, 11.1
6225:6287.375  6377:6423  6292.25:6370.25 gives -0.13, 5.1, 8.15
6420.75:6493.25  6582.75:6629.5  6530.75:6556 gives -0.12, 9.56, 10.3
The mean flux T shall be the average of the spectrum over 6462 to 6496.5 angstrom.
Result 9.96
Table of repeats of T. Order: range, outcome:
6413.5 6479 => 9.44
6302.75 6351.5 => 7.65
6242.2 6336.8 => 6.21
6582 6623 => 10.4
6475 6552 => 10.7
